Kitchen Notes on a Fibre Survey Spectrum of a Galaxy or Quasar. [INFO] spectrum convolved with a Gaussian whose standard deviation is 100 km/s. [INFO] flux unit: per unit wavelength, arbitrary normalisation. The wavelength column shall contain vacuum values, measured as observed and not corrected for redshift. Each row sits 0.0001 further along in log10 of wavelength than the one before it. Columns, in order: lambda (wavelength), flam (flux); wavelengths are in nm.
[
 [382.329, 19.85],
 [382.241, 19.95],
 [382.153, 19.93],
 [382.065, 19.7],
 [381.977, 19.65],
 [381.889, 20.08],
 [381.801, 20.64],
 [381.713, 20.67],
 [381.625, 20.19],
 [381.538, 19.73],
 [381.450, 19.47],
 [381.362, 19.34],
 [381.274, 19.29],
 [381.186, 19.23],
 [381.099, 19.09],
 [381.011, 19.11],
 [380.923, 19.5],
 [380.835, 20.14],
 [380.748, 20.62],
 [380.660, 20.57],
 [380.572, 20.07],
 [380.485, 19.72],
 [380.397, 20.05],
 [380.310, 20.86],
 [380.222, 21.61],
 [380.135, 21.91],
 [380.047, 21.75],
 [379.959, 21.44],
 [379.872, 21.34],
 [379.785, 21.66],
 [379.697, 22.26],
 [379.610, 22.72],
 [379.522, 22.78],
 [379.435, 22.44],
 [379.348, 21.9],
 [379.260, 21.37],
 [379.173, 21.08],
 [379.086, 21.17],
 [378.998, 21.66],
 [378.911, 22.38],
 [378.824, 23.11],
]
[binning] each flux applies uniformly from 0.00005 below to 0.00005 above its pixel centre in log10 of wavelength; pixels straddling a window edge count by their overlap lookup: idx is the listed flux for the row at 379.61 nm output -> 22.72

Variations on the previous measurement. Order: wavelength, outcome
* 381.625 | 20.19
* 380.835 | 20.14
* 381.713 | 20.67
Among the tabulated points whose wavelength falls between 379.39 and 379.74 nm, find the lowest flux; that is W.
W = 22.26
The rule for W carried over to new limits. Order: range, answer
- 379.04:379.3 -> 21.08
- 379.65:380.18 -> 21.34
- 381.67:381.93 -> 20.08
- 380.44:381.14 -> 19.09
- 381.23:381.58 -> 19.29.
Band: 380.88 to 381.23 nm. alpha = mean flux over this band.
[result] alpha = 19.2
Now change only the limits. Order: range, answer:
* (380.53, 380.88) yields 20.3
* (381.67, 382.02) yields 20.2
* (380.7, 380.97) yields 20.1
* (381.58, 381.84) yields 20.5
